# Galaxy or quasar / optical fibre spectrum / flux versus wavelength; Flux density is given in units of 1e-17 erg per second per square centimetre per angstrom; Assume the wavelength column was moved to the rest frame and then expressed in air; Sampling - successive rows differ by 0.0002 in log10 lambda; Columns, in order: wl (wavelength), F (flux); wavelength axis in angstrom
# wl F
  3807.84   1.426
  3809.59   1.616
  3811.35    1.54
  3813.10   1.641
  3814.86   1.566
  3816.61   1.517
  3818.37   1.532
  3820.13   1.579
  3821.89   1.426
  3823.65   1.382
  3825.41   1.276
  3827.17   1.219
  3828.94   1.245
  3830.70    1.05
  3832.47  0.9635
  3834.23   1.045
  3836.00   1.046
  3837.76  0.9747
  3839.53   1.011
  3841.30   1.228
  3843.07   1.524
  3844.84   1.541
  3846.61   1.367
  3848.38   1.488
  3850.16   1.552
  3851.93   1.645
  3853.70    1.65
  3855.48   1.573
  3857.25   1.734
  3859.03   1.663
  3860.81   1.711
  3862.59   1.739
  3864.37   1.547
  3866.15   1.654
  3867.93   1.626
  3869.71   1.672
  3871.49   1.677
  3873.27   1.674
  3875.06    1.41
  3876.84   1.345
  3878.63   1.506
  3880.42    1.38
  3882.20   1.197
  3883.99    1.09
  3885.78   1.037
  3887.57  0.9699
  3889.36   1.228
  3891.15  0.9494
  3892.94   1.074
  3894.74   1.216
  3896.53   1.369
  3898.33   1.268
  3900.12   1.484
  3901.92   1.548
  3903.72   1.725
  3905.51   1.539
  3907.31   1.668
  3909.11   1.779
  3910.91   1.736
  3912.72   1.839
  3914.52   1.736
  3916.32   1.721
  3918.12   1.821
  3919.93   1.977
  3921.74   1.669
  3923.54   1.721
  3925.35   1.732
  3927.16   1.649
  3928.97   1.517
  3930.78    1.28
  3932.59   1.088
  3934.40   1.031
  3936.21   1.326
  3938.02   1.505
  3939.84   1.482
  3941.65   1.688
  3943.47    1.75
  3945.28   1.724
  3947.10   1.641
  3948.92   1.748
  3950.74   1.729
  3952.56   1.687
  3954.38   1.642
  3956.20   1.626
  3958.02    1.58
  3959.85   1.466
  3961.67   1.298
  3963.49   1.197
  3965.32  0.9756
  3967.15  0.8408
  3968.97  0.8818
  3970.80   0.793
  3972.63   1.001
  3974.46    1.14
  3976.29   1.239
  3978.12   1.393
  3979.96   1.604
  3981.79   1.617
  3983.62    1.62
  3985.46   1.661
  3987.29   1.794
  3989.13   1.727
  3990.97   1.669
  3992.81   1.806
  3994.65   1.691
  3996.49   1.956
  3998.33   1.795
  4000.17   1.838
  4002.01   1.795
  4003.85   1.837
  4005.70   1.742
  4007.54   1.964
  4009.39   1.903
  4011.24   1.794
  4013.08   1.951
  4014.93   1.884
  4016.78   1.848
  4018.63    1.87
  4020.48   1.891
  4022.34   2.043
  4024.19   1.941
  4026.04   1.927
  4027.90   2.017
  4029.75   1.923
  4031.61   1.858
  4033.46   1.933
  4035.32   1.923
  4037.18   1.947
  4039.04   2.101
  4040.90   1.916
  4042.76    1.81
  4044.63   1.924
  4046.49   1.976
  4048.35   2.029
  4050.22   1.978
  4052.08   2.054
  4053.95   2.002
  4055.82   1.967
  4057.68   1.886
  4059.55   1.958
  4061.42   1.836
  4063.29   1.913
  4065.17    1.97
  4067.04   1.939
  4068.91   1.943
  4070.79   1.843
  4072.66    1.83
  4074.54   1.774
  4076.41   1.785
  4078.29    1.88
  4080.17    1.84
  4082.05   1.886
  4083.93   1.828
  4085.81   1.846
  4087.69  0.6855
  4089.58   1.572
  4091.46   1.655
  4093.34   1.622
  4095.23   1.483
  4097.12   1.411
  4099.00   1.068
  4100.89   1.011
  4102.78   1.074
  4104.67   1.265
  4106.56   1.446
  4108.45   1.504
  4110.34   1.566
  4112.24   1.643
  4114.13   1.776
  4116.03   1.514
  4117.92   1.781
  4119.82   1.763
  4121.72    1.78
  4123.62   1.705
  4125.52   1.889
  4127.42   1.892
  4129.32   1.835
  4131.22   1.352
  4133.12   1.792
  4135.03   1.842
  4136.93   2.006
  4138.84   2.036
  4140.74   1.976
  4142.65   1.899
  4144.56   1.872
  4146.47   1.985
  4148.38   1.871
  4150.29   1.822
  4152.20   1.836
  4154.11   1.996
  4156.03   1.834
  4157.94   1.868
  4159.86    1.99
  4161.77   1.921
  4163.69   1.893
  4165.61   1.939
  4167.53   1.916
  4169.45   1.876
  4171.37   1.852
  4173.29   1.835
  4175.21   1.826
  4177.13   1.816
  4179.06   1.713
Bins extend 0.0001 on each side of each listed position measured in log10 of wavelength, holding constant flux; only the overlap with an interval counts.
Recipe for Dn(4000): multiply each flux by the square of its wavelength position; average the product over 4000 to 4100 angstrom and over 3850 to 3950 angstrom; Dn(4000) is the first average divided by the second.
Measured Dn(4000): 1.30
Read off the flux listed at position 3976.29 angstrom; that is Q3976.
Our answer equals 1.239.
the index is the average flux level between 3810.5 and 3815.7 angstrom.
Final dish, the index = 1.58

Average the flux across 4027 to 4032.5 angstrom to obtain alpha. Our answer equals 1.93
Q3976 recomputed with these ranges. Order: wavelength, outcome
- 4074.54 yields 1.774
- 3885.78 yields 1.037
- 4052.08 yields 2.054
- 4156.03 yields 1.834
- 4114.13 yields 1.776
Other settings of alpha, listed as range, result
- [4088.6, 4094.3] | 1.61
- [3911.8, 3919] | 1.78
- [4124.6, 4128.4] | 1.89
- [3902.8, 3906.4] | 1.63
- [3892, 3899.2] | 1.23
